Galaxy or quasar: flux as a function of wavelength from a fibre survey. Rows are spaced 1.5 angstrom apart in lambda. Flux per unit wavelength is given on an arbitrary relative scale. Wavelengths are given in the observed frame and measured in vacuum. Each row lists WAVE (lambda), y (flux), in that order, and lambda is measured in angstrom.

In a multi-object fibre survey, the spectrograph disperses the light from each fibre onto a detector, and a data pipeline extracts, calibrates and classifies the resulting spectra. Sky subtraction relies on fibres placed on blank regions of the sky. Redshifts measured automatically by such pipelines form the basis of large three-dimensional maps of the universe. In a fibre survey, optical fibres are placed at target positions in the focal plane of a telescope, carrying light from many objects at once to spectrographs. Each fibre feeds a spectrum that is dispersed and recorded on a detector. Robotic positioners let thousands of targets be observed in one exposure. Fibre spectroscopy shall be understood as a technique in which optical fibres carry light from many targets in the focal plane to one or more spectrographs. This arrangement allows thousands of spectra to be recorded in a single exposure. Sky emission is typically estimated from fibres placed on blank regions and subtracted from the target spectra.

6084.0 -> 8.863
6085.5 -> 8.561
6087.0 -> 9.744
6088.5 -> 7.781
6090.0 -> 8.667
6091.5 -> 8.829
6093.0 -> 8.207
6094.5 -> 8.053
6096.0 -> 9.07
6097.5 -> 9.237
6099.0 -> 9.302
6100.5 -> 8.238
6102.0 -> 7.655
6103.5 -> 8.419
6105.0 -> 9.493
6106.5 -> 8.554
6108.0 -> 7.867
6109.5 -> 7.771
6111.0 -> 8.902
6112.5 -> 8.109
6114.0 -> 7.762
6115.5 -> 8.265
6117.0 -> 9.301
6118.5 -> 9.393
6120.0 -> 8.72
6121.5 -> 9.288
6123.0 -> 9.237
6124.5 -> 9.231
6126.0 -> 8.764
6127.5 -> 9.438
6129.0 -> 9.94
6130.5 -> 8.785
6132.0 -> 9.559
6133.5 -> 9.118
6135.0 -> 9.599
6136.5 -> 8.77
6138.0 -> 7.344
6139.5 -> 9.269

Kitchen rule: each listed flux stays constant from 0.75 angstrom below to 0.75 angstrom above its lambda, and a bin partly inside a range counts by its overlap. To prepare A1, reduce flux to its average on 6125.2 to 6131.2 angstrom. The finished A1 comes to 9.24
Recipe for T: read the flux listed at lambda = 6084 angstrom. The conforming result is 8.863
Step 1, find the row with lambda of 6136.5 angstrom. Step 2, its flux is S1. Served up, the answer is 8.77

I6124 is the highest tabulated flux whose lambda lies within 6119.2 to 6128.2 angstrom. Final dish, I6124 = 9.438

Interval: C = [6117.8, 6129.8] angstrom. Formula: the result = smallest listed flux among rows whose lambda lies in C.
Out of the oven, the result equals 8.72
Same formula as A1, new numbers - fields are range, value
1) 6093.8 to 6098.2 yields 8.79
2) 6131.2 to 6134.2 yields 9.33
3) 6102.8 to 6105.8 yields 8.96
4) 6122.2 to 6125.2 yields 9.23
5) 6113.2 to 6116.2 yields 8.01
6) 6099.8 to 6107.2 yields 8.47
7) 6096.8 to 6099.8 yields 9.25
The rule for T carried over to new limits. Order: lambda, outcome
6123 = 9.237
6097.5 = 9.237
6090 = 8.667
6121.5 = 9.288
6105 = 9.493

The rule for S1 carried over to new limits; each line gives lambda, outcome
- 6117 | 9.301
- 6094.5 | 8.053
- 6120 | 8.72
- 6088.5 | 7.781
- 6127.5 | 9.438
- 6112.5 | 8.109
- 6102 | 7.655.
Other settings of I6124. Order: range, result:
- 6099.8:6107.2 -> 9.493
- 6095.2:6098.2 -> 9.237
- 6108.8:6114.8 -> 8.902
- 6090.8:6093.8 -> 8.829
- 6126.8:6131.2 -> 9.94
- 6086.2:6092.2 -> 9.744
